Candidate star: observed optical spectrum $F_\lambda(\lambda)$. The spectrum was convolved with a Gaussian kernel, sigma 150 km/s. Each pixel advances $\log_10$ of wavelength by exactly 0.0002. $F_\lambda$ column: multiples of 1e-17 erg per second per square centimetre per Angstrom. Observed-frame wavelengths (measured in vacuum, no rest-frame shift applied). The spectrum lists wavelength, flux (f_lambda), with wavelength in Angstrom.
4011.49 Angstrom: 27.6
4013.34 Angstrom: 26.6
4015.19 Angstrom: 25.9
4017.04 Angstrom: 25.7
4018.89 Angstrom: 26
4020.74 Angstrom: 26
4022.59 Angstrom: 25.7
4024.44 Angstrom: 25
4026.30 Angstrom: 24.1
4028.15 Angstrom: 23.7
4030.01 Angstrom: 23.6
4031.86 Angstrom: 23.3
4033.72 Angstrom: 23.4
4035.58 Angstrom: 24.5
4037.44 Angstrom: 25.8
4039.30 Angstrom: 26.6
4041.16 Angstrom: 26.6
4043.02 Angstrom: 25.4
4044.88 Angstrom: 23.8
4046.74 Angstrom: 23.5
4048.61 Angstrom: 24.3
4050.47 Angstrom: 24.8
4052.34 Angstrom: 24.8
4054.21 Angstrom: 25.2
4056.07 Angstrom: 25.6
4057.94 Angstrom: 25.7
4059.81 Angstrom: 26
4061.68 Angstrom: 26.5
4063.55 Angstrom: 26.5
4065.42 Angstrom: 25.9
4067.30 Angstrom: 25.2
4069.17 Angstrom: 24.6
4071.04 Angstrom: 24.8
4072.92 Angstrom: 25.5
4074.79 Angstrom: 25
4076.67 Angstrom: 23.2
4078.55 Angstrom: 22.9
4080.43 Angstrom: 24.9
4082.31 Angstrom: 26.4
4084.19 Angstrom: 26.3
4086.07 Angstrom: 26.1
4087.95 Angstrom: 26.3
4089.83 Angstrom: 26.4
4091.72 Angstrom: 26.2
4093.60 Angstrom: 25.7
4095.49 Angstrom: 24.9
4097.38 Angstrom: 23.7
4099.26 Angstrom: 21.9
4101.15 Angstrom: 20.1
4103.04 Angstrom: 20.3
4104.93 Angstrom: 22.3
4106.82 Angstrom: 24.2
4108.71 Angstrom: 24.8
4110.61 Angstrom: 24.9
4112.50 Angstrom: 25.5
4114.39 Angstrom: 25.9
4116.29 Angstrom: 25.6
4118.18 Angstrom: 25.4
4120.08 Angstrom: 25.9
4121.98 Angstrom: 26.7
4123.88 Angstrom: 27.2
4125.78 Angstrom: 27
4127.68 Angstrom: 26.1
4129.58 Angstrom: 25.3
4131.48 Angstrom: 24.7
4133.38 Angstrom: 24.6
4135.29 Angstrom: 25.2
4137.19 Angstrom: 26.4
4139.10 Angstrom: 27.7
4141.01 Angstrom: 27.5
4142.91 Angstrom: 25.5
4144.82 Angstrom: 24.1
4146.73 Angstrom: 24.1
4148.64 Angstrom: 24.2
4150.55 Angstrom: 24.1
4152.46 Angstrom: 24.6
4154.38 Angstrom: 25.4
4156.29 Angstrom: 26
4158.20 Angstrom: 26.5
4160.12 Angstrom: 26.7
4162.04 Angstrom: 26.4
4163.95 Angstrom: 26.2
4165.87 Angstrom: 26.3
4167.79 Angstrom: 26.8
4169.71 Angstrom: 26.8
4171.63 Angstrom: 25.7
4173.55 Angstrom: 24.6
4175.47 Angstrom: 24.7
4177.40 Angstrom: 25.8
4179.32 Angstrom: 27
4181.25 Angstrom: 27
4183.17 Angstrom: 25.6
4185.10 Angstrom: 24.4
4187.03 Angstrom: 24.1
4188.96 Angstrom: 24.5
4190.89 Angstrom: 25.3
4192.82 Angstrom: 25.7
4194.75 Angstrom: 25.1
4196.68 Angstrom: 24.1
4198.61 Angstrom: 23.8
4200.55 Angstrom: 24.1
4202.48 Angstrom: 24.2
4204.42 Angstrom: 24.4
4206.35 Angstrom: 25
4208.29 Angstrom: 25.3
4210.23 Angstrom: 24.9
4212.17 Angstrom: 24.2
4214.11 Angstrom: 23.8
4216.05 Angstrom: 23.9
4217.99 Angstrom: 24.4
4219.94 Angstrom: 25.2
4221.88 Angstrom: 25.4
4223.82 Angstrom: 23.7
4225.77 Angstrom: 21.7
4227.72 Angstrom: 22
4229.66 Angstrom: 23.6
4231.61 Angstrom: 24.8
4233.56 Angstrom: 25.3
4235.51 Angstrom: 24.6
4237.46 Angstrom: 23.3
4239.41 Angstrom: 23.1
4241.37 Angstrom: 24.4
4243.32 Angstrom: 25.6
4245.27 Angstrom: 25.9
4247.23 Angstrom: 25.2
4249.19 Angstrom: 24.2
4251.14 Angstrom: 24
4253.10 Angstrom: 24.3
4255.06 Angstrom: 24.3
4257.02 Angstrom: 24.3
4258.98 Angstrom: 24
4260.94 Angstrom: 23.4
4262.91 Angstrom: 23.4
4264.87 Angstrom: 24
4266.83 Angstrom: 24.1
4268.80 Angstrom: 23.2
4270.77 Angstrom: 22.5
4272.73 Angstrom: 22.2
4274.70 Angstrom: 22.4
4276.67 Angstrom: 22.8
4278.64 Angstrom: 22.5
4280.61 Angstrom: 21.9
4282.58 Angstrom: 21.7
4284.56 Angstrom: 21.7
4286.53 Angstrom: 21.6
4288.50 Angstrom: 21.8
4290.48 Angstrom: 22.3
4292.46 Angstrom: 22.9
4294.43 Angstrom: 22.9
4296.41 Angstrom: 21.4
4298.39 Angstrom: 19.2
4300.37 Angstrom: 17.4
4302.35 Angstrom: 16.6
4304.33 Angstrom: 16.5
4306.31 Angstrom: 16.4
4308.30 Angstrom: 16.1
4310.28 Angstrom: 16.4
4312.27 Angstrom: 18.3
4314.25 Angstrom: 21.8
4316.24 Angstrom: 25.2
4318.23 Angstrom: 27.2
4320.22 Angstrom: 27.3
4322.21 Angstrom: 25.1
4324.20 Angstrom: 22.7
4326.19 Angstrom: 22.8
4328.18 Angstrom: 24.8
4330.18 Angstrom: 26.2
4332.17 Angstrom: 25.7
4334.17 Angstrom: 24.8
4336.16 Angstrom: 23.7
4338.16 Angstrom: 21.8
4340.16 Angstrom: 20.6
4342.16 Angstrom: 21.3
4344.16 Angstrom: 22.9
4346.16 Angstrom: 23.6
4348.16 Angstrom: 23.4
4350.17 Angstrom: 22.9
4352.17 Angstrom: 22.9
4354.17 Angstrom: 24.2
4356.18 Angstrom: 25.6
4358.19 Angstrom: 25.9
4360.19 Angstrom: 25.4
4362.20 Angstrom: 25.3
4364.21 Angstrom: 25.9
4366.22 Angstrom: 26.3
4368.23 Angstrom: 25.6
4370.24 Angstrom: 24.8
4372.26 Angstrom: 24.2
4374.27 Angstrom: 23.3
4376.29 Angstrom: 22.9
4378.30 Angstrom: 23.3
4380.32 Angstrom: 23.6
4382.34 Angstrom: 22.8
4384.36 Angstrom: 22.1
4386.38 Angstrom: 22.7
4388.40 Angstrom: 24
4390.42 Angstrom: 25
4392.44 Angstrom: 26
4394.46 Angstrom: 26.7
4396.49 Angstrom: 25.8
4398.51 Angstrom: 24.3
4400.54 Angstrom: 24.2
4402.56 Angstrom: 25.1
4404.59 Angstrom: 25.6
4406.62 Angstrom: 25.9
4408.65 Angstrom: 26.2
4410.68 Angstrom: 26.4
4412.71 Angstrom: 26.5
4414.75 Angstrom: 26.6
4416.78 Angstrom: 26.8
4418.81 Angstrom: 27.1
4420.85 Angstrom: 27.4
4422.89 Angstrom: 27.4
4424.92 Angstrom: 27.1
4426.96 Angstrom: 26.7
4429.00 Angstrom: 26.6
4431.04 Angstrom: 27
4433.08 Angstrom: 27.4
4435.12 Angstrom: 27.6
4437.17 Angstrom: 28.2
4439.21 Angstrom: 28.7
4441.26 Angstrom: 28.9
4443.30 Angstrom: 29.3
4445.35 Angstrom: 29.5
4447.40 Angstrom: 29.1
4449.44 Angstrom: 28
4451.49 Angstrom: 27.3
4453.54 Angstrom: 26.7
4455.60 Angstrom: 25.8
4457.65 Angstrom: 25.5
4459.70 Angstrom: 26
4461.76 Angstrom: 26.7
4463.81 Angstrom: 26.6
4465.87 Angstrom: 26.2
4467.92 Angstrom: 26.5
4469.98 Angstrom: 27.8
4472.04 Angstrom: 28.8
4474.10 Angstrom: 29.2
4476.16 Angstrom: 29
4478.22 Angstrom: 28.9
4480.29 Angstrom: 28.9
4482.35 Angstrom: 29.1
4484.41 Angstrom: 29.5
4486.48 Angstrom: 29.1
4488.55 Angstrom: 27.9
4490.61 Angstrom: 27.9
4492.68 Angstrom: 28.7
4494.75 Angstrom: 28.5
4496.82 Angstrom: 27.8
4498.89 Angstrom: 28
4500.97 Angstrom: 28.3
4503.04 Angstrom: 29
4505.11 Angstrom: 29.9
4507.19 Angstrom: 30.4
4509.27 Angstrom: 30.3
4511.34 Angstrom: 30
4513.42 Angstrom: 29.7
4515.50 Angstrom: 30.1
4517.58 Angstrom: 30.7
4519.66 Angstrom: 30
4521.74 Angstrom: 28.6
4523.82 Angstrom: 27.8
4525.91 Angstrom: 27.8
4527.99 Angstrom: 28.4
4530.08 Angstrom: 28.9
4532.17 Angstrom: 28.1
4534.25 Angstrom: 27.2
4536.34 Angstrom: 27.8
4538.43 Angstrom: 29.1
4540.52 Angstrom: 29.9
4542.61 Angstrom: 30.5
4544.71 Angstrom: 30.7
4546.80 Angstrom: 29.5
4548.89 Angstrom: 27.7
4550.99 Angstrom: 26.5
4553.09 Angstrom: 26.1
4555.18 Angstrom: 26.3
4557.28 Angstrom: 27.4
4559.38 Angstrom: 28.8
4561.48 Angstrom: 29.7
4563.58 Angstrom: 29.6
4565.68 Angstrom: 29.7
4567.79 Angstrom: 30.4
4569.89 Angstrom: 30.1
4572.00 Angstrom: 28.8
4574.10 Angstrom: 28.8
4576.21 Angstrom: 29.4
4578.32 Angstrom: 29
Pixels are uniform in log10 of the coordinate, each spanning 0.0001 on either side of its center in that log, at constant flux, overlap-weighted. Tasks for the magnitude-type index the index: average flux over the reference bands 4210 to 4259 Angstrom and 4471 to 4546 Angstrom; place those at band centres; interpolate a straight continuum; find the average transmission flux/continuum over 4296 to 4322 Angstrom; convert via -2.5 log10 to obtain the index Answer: 0.26 mag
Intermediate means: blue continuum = 24.2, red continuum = 29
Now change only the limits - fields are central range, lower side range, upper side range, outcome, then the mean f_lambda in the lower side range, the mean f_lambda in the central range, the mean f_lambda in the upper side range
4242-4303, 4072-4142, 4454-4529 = 0.17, 25.1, 22.7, 28.4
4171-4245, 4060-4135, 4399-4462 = 0.05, 25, 24.6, 27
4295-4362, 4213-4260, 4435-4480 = 0.15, 24.2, 22.4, 27.8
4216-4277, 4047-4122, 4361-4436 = 0.06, 24.9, 23.9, 25.5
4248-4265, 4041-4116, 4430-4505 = 0.10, 24.8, 24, 28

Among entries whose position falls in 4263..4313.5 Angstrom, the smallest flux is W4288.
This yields 16.1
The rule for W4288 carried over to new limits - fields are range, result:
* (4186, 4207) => 23.8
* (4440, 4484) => 25.5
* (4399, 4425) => 24.2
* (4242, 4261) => 23.4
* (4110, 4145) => 24.1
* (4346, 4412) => 22.1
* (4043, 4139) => 20.1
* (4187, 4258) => 21.7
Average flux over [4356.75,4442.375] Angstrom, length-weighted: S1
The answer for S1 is 25.7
